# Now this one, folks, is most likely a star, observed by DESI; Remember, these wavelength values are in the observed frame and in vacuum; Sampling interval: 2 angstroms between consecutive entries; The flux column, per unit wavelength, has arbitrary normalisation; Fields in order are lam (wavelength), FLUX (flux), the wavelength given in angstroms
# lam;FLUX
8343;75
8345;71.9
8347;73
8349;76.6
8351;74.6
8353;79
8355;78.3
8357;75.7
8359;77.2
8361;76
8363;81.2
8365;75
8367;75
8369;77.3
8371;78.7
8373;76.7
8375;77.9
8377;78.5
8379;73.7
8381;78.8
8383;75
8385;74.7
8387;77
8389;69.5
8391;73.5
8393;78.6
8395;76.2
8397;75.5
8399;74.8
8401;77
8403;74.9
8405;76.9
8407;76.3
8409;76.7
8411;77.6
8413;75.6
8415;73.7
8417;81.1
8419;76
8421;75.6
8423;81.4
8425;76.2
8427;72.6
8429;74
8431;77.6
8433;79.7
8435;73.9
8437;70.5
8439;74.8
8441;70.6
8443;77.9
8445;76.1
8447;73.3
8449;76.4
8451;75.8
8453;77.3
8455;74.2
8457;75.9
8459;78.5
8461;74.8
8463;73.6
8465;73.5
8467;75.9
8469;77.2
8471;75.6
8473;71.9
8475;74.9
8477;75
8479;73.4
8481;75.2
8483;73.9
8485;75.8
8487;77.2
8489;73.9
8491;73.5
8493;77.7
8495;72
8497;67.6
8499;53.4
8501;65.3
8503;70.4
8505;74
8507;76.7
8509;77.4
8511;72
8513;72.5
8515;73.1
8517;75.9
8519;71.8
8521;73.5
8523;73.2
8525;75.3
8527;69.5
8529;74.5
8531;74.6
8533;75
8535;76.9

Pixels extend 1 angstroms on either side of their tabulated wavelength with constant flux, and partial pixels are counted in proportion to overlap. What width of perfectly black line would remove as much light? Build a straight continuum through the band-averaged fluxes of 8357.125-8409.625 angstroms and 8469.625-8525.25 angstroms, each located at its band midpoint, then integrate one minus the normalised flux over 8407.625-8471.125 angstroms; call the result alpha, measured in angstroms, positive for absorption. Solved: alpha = -1.0 angstroms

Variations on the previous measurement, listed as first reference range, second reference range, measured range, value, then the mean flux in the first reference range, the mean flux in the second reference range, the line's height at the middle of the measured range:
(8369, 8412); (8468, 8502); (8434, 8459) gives -0.3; 76.1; 72.6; 74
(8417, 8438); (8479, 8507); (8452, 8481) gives -0.6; 76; 71.8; 73.5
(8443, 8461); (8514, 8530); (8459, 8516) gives 1.1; 76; 73.3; 74.6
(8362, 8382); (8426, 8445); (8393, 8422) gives -0.2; 77.3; 74.7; 75.8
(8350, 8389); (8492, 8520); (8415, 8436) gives -0.6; 76.7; 71.4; 74.5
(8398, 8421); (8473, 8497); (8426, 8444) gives 0.3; 76.4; 74.4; 75.7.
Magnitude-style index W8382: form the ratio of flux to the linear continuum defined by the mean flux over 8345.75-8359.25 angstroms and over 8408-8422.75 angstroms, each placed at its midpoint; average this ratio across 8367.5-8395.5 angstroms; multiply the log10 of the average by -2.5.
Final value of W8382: 0.005 mag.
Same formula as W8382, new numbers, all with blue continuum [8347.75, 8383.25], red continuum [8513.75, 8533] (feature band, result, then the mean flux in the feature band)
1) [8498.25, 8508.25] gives 0.08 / 68.6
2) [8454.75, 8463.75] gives -0.01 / 75.6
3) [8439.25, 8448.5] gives 0.01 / 74.6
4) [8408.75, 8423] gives -0.02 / 76.9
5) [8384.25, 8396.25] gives 0.02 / 74.9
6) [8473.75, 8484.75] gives 0.00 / 74.5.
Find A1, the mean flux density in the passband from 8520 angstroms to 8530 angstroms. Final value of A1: 73.2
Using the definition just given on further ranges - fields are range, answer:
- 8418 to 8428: 76.4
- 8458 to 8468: 75.3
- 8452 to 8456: 75.8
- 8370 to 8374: 77.7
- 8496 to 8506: 66.1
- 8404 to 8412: 76.9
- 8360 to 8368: 76.8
